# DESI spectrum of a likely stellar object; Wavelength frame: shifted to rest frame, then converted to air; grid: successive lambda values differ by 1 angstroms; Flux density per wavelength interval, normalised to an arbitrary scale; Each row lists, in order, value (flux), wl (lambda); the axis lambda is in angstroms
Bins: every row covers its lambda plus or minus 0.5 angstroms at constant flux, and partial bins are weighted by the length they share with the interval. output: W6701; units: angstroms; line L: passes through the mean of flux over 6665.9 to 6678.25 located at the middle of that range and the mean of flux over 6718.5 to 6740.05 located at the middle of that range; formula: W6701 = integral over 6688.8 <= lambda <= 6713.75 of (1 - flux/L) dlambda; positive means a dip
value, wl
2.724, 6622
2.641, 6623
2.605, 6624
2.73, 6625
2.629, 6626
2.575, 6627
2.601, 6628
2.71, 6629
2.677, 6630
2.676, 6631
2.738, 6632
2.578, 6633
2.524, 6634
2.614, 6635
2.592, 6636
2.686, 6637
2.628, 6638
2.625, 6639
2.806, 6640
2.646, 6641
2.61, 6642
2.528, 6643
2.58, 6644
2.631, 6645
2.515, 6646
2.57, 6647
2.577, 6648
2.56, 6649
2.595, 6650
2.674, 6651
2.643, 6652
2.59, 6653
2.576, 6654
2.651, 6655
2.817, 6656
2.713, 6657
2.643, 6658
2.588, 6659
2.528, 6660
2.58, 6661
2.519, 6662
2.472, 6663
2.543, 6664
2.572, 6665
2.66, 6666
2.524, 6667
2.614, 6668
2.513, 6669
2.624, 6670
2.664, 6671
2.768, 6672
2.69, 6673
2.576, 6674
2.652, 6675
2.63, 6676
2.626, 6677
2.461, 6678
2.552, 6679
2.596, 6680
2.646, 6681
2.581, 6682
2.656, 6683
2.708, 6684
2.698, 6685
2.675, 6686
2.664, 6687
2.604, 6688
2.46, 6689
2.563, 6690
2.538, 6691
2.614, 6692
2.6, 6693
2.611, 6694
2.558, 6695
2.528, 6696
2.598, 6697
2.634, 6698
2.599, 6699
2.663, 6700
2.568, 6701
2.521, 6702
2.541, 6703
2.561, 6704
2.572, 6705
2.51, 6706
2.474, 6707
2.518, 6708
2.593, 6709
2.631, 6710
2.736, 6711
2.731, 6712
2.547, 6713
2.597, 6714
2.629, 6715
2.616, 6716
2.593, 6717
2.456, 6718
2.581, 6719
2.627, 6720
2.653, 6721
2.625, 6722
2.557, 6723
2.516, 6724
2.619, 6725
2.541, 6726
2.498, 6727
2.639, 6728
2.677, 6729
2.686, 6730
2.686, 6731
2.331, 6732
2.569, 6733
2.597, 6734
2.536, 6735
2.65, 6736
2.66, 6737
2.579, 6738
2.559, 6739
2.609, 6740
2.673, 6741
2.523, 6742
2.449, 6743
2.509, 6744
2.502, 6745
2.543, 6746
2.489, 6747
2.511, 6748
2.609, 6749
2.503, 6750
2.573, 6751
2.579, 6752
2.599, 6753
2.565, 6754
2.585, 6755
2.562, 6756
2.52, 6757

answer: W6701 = 0.2 angstroms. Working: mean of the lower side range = 2.62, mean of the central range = 2.58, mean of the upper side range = 2.59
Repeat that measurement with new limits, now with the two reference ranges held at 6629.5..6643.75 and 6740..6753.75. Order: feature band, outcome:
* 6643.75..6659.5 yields 0.0 angstroms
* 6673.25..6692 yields -0.1 angstroms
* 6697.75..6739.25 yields -0.3 angstroms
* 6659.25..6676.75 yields 0.1 angstroms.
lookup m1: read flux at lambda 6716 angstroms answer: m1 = 2.616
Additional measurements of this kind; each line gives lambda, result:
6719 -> 2.581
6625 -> 2.73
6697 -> 2.598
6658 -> 2.643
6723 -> 2.557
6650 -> 2.595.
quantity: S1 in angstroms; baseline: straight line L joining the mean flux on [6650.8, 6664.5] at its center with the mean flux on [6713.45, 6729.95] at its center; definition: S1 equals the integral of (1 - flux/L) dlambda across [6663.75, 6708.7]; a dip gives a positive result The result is 0.1 angstroms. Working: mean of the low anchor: 2.61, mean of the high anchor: 2.59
